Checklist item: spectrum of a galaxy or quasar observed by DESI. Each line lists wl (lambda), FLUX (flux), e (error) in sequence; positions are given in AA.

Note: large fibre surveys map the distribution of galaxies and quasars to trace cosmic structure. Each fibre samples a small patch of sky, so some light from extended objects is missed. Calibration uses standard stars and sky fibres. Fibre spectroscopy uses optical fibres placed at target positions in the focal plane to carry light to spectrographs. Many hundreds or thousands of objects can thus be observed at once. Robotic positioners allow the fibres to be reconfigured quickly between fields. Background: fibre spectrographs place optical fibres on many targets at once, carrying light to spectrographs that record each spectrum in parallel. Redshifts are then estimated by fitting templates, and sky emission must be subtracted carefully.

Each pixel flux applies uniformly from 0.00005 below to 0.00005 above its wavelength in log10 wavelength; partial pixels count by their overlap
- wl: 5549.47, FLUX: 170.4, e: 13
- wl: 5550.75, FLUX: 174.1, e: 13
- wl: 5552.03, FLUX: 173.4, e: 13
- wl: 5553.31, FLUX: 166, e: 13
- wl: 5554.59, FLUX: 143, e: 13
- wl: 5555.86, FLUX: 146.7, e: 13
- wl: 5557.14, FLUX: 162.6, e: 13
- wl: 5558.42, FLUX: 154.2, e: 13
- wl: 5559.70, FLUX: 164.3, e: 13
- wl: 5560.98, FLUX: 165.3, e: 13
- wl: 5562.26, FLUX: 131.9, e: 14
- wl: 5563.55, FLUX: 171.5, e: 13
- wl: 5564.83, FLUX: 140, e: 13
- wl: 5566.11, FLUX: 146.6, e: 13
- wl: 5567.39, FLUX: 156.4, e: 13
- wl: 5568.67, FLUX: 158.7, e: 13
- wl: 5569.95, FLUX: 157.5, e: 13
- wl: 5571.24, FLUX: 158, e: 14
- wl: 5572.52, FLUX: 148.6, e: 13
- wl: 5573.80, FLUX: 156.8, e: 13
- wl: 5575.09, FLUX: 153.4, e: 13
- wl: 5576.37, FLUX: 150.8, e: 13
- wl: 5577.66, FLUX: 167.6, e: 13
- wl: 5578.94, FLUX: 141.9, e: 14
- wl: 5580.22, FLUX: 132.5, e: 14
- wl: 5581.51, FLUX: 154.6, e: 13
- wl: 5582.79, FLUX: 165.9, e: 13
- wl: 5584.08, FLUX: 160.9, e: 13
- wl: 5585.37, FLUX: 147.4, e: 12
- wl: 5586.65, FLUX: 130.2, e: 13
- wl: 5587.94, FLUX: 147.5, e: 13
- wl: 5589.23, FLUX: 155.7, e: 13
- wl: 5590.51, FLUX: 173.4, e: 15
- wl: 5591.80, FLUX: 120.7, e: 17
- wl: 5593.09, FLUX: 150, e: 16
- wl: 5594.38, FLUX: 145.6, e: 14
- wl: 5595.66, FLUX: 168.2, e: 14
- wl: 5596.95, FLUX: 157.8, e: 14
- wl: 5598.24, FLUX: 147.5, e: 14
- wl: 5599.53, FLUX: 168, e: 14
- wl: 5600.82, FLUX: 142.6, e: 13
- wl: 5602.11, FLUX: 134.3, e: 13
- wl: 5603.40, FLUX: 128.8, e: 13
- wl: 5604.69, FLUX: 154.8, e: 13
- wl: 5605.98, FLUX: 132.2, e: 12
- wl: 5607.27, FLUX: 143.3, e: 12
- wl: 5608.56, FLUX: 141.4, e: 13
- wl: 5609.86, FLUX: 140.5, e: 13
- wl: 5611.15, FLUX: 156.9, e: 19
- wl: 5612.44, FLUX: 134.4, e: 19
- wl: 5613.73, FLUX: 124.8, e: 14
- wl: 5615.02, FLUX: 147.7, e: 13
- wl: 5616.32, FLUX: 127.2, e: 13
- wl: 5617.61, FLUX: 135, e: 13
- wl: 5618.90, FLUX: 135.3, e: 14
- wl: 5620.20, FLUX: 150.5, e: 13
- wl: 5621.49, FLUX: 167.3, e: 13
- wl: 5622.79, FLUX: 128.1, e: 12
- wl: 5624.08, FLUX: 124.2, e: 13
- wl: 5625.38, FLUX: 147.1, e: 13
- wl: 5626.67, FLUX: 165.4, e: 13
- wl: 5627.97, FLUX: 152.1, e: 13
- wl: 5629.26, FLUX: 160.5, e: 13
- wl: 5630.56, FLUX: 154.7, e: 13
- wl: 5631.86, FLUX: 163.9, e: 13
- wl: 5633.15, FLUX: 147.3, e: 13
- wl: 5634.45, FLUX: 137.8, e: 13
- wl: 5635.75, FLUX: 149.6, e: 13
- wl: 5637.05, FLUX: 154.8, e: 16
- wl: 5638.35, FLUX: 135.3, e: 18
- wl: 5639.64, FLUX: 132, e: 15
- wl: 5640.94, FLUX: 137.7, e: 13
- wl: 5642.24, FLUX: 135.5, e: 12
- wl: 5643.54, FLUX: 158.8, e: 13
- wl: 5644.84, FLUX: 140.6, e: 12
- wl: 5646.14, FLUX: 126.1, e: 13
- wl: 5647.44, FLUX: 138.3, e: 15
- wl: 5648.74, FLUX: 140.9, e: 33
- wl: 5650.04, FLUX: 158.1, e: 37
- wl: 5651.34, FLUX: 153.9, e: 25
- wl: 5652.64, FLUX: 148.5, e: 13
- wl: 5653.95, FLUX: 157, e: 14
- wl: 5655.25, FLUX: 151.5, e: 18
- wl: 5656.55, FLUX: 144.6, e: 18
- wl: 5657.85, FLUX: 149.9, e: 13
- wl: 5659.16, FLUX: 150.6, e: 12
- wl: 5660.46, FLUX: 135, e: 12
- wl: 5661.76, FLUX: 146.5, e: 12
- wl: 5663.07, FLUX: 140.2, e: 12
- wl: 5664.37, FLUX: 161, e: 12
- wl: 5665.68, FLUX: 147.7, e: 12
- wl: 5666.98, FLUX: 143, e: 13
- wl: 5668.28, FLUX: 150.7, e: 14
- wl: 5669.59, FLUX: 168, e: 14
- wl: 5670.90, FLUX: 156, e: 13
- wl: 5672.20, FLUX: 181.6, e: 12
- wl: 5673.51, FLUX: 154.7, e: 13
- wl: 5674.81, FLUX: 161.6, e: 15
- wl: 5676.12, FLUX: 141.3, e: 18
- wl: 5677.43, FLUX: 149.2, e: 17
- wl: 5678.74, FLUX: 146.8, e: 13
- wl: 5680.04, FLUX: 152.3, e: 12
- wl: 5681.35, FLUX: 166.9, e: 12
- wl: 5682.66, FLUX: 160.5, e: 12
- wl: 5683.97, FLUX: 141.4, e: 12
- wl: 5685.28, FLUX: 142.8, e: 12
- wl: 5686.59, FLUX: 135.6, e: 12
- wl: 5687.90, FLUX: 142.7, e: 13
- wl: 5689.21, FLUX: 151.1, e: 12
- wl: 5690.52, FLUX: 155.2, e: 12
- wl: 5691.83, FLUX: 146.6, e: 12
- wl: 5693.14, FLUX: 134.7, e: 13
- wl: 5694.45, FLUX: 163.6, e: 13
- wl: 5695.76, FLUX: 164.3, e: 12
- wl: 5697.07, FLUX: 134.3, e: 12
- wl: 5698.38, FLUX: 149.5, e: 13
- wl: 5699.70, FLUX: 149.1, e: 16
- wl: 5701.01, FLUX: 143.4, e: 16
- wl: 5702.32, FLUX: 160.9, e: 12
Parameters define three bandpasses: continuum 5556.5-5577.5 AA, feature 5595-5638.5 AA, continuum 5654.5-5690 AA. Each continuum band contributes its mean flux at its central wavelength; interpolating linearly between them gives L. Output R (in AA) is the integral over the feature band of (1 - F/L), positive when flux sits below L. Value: 2.0 AA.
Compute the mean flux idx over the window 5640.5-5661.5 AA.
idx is 146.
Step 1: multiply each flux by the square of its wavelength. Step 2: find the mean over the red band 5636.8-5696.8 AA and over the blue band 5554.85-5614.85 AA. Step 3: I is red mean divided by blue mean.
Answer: 1.02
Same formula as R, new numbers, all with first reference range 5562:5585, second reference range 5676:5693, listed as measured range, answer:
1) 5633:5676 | 0.4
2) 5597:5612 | 0.7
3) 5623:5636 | 0.1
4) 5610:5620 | 0.9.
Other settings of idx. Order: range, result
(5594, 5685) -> 148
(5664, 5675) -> 158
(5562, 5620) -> 148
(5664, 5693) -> 152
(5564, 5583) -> 153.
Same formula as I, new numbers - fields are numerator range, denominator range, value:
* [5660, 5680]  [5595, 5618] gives 1.08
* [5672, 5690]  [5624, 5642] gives 1.04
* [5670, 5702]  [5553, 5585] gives 1.02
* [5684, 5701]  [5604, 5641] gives 1.04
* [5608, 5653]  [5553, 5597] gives 0.96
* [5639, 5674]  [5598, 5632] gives 1.04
